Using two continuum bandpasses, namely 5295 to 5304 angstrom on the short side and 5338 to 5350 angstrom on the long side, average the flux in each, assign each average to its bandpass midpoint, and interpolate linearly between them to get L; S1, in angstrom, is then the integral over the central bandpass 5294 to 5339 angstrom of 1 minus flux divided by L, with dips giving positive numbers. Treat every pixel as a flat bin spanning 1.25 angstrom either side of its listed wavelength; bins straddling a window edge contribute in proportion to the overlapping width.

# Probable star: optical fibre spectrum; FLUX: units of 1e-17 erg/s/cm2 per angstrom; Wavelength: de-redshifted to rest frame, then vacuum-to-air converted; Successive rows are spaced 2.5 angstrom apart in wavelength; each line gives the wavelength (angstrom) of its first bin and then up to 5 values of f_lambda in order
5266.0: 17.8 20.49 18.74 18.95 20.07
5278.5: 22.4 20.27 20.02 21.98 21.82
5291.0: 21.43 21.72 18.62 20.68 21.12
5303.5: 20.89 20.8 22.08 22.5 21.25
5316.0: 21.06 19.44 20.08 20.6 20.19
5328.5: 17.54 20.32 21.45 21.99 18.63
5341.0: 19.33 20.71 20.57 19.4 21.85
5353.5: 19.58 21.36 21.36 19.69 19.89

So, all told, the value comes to -0.94 angstrom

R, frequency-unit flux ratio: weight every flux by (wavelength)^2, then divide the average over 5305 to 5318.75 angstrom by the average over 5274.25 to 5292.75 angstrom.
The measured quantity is 1.02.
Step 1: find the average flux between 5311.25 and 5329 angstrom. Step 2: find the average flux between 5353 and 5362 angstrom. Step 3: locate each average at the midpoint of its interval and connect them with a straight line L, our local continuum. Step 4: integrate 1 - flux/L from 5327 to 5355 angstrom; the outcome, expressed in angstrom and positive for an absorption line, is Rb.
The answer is 0.4 angstrom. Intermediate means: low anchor 20.3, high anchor 20.6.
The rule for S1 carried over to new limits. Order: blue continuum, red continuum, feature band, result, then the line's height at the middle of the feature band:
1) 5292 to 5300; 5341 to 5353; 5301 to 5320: -0.7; 20.4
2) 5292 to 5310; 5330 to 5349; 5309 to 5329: 0.1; 20.6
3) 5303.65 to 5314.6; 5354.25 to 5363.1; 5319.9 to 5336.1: 0.8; 21.2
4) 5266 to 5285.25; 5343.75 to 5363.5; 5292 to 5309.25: -0.5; 20.2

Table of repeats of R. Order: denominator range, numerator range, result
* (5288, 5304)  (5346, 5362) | 1.01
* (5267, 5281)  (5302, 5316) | 1.08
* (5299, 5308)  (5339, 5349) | 0.96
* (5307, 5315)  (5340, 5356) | 0.94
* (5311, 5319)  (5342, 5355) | 0.99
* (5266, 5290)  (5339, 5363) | 1.03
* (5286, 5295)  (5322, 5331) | 0.92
